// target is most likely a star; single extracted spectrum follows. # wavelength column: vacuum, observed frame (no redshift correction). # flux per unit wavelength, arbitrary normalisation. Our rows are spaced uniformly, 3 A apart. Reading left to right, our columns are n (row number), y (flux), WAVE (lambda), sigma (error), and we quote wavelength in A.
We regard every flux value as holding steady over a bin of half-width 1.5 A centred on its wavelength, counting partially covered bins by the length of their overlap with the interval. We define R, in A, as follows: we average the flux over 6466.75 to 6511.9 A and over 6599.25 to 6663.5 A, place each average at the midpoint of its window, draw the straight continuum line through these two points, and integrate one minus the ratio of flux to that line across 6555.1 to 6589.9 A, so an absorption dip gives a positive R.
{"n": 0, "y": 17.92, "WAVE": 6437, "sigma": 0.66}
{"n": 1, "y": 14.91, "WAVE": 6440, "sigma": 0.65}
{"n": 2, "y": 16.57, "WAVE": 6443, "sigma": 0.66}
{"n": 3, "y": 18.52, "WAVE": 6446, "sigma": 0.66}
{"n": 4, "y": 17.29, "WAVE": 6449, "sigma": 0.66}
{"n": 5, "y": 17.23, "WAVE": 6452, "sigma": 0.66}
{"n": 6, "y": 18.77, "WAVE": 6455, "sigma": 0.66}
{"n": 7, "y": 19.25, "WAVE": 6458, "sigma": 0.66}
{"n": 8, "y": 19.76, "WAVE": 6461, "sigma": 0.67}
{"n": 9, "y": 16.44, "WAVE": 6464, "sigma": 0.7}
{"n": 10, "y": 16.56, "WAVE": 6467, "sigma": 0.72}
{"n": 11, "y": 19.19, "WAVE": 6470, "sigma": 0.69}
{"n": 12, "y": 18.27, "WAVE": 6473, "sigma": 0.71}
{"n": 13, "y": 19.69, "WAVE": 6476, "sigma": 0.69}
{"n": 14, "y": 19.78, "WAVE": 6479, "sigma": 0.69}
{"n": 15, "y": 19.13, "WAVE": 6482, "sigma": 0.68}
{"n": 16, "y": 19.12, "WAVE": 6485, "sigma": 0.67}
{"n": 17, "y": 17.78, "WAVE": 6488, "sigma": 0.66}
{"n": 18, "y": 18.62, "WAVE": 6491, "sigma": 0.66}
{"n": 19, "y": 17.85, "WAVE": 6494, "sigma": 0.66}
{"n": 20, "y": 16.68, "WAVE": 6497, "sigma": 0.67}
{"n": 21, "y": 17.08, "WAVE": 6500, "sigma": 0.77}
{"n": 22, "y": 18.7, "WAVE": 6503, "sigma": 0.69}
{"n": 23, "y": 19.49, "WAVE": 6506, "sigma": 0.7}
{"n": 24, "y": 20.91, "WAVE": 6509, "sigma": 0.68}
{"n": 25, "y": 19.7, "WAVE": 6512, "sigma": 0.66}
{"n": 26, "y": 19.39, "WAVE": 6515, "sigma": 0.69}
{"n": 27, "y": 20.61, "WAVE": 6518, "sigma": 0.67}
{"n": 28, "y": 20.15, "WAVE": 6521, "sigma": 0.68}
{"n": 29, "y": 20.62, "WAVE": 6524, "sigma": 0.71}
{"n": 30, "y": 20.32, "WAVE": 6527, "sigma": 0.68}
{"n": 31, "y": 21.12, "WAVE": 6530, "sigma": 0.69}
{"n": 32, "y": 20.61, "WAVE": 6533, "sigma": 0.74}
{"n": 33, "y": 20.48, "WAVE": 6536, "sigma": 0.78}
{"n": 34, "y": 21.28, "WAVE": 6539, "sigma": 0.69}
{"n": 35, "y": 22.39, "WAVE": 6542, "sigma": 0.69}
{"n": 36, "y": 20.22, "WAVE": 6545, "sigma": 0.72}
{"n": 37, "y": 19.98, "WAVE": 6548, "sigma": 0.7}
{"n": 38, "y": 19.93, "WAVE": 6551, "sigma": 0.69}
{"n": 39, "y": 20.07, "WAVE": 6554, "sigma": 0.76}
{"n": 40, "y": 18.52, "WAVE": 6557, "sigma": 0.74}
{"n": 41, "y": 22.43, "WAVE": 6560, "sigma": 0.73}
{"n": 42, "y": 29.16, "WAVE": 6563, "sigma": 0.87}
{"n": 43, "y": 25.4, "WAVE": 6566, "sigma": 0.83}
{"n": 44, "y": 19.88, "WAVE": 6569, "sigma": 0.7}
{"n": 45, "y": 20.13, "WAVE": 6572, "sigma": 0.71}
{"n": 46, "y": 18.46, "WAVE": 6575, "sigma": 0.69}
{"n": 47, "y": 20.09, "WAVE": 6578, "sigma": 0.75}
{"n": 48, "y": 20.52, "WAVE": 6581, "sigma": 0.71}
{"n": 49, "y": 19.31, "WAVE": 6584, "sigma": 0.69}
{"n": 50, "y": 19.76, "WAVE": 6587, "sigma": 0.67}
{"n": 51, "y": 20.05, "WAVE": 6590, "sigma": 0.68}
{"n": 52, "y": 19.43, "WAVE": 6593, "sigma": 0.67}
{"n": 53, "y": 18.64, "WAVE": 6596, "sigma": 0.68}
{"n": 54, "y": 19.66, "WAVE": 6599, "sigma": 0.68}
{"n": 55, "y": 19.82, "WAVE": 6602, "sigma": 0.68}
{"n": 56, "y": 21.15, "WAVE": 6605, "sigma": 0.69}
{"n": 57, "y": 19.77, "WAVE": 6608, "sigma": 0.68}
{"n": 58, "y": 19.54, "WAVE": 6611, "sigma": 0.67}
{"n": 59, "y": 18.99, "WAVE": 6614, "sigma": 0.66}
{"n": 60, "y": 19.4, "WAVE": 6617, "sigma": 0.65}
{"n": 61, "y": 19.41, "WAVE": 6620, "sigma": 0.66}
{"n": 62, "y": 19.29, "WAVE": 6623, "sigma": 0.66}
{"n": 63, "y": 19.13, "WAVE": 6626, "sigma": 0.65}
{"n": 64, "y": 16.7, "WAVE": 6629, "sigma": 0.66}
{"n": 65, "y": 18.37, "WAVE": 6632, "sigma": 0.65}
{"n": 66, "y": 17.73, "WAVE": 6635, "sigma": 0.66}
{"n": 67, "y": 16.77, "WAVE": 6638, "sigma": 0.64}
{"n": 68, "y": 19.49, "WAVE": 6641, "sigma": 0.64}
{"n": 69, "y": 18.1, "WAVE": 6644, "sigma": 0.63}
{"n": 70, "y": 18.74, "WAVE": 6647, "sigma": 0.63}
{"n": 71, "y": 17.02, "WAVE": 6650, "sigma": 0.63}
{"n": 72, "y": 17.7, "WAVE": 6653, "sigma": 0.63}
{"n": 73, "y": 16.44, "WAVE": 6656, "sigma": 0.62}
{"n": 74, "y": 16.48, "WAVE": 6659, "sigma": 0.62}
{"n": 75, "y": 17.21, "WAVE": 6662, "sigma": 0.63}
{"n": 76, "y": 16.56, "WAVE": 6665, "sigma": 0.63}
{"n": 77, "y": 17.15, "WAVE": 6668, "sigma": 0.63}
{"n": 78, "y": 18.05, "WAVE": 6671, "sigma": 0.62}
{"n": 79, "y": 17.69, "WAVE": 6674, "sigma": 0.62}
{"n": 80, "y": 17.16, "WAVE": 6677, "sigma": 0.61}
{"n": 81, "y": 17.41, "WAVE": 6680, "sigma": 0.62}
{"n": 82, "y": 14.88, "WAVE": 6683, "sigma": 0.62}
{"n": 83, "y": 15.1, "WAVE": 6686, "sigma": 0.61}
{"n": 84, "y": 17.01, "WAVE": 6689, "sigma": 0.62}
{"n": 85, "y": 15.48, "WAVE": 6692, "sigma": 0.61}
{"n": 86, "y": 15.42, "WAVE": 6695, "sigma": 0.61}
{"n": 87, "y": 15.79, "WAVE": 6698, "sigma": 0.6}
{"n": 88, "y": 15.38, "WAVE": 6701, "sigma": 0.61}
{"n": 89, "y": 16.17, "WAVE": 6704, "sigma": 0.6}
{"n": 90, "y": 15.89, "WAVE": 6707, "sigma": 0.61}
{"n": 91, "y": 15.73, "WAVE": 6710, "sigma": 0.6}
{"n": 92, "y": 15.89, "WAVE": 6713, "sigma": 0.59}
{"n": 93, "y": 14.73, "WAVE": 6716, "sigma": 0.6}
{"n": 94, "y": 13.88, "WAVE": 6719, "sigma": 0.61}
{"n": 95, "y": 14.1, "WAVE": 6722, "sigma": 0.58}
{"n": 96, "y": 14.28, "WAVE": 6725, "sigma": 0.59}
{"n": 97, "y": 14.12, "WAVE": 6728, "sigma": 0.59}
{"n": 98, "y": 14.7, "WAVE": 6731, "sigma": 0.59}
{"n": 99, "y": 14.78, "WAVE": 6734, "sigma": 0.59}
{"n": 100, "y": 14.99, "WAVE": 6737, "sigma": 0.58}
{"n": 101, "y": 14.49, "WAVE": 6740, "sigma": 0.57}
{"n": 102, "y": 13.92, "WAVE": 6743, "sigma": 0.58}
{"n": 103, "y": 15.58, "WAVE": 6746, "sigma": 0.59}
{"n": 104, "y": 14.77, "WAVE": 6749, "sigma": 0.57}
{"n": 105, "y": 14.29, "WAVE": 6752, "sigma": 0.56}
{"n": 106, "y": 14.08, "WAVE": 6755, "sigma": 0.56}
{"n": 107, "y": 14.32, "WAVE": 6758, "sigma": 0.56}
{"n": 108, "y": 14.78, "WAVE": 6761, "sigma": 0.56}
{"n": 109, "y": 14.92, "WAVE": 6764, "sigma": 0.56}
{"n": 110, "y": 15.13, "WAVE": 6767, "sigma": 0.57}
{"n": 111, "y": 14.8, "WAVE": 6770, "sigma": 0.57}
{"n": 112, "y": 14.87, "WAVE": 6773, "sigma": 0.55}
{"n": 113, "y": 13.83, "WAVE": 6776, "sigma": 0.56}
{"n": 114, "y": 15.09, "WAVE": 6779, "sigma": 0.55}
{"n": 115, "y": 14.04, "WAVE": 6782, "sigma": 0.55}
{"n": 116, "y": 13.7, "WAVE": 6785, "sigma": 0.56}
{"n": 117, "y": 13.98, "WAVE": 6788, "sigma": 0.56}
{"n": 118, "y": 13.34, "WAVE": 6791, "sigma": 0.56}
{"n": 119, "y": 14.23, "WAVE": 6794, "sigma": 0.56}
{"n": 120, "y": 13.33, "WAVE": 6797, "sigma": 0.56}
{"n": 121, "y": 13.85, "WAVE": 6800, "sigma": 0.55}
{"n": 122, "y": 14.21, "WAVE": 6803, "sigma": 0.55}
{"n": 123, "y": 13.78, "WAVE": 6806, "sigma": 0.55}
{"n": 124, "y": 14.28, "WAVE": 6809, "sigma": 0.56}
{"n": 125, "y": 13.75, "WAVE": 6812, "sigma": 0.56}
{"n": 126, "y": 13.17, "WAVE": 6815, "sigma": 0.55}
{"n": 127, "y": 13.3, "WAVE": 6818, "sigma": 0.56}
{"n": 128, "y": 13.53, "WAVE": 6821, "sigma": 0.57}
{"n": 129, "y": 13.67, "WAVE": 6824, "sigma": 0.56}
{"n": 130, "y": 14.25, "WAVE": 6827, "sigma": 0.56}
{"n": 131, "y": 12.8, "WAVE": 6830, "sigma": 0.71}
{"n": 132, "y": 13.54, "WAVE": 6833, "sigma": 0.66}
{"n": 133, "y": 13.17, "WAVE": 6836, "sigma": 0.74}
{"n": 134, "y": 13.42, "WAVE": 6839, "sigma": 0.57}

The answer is -4.9 A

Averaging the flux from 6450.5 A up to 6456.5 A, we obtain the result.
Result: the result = 18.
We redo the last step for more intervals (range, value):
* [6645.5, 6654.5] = 17.8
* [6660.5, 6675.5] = 17.3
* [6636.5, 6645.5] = 18.1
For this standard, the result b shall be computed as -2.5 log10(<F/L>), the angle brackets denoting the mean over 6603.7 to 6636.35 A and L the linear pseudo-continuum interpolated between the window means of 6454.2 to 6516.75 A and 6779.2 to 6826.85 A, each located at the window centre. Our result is -0.15 mag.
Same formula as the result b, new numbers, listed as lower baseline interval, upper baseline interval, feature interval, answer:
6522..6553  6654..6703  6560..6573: -0.19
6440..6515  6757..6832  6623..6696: -0.09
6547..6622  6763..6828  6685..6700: 0.09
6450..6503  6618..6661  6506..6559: -0.12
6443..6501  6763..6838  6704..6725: 0.00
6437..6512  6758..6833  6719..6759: 0.02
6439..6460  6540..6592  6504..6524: -0.03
